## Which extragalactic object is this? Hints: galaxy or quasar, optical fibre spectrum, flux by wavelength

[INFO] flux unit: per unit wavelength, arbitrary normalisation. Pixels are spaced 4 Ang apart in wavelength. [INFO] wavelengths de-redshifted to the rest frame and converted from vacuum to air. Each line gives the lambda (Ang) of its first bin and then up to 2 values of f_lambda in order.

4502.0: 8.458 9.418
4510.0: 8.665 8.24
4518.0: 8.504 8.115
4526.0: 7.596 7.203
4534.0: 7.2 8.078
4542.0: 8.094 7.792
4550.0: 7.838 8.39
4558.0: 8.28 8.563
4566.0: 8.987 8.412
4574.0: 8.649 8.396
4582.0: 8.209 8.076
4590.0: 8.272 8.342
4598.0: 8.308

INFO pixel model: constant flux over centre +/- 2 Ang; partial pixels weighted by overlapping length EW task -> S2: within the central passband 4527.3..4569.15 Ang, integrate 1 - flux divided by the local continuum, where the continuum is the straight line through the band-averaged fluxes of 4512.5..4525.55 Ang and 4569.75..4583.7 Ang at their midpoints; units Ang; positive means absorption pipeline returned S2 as 1.4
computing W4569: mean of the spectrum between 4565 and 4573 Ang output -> 8.66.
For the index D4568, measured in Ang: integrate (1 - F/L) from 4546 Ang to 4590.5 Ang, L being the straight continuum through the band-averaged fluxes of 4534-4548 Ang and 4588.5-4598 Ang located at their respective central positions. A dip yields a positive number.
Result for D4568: -1.4 Ang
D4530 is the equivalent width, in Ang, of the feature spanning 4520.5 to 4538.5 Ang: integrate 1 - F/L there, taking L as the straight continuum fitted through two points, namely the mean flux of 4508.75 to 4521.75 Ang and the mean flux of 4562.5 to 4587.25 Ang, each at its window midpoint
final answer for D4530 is 1.8 Ang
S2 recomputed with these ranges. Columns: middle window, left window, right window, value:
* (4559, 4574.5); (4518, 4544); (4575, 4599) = -1.0 Ang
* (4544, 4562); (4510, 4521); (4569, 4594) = 0.5 Ang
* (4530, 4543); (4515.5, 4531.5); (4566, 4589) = 0.5 Ang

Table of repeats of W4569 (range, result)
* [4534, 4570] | 8.2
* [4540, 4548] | 7.94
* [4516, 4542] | 7.81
